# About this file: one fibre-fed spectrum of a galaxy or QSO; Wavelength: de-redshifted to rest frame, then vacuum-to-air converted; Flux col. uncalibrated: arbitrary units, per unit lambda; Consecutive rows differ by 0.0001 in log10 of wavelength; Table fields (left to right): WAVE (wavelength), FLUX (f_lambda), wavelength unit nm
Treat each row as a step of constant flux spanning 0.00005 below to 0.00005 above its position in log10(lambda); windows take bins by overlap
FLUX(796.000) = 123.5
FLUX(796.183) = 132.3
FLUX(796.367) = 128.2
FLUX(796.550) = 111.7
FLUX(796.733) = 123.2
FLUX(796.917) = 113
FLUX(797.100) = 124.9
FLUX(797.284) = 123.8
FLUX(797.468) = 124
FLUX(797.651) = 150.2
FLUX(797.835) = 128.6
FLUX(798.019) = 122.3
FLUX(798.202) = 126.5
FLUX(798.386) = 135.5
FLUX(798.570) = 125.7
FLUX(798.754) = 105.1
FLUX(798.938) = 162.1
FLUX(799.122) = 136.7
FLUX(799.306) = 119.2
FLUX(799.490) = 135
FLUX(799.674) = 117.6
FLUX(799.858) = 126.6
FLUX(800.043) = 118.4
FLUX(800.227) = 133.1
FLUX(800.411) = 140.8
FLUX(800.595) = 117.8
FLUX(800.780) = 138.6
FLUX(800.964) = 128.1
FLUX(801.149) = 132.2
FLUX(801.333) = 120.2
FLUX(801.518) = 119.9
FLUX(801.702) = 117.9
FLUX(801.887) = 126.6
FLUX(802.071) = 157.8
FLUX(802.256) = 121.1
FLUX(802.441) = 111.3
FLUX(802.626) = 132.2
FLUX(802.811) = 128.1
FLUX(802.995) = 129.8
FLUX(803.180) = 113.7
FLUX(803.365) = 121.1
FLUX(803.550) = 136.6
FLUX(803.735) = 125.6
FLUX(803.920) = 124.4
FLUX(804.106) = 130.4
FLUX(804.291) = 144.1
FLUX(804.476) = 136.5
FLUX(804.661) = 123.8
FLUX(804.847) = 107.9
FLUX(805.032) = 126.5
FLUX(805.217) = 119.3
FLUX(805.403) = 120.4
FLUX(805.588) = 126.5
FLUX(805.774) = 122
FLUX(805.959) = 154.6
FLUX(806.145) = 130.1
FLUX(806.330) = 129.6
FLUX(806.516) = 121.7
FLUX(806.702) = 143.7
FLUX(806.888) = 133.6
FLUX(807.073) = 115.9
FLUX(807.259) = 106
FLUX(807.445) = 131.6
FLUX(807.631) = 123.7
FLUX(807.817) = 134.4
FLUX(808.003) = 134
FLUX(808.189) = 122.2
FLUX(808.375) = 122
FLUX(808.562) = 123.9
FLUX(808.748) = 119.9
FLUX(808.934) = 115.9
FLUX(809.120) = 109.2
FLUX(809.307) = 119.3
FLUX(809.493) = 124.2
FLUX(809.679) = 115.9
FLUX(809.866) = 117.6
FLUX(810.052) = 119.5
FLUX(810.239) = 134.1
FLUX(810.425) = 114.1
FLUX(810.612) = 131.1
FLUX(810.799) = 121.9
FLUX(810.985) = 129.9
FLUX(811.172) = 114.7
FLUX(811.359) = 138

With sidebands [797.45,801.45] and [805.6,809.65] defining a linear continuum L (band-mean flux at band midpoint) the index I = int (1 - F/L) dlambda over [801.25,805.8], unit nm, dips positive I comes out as 0.06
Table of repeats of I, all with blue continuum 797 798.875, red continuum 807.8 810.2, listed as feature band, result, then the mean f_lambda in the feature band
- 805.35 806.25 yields -0.06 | 131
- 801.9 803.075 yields -0.05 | 130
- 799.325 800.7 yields -0.01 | 127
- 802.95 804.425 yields -0.05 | 128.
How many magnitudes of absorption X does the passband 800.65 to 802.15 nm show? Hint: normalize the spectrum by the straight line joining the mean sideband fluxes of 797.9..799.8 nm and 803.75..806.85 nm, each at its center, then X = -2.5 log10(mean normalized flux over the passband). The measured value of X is -0.01 mag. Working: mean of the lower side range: 129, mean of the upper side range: 129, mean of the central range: 130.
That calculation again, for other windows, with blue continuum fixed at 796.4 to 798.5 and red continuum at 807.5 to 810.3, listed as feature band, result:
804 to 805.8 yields -0.019 mag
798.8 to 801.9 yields -0.030 mag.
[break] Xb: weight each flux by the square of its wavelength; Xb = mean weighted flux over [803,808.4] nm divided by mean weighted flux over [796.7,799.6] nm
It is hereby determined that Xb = 1.01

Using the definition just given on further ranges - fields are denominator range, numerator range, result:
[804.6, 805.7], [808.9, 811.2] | 1.01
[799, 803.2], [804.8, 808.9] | 1.00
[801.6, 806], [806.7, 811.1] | 0.98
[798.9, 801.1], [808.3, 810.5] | 0.94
